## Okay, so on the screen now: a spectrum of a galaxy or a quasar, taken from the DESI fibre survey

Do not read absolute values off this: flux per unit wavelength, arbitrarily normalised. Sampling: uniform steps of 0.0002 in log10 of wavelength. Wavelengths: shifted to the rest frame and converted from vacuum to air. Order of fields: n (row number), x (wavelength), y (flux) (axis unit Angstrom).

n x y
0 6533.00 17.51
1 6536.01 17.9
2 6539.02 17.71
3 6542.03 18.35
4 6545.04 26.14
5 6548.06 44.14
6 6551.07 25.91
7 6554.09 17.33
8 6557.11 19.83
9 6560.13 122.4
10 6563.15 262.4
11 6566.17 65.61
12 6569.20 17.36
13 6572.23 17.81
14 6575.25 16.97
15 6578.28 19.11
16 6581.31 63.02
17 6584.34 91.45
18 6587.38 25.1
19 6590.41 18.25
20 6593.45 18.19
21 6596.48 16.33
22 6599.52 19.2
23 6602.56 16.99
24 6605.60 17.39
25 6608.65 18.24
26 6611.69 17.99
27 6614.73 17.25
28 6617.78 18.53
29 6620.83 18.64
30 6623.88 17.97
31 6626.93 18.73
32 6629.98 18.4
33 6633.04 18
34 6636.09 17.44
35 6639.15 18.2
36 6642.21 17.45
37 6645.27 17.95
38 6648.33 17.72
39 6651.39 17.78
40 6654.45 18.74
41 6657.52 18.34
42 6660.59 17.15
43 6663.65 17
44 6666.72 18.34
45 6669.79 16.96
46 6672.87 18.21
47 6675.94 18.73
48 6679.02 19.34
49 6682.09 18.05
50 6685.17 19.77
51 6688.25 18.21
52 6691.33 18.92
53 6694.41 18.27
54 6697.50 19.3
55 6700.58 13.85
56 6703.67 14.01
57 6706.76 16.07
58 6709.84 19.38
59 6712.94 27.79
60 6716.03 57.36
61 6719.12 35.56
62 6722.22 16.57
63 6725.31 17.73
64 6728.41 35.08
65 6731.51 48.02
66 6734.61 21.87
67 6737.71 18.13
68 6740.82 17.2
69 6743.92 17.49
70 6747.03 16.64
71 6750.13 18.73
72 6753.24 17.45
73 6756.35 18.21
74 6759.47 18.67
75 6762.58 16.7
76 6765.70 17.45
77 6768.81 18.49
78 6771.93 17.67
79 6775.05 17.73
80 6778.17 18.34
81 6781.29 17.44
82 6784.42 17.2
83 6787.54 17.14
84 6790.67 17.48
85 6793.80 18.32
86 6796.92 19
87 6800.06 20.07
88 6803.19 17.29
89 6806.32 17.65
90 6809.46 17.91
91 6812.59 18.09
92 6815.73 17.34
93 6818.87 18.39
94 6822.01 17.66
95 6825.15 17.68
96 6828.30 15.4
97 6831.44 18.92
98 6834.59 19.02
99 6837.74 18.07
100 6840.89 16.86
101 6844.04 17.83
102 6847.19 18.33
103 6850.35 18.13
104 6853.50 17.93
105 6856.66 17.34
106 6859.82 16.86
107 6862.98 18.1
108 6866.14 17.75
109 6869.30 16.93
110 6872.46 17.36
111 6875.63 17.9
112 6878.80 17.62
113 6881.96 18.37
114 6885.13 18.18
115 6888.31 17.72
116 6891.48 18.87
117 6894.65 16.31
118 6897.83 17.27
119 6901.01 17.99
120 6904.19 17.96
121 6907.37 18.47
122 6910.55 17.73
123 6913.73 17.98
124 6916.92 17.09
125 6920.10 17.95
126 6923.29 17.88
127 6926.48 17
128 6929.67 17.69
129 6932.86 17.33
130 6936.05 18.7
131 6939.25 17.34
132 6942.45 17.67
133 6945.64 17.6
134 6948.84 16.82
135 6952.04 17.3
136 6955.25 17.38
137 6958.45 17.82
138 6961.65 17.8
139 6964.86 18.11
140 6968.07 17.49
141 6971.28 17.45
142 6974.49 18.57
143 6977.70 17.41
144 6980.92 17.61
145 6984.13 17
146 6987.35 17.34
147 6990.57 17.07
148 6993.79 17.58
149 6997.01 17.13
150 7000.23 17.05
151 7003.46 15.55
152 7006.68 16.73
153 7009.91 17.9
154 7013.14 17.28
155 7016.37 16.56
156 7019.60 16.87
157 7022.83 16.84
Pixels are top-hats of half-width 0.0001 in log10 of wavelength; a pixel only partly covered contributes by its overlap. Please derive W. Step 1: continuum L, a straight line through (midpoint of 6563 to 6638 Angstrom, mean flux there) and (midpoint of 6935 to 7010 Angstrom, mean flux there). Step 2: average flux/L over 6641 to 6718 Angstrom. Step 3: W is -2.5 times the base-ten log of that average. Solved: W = 0.35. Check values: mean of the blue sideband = 30.4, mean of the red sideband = 17.4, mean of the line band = 19.9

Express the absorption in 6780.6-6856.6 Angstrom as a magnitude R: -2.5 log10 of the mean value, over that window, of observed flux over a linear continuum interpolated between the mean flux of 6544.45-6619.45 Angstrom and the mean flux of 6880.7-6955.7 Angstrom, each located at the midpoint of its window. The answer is 0.337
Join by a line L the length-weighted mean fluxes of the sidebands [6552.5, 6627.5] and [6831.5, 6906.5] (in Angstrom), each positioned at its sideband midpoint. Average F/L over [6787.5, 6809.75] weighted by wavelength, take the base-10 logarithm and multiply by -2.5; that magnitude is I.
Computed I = 0.262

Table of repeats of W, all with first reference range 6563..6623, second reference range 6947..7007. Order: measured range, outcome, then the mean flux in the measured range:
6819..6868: 0.28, 17.7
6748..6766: 0.43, 17.9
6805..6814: 0.33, 17.9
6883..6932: 0.14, 17.7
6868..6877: 0.24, 17.4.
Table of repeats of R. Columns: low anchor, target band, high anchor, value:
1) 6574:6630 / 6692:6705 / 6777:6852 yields 0.292 mag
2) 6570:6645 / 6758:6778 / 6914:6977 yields 0.150 mag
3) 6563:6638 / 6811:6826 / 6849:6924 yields 0.163 mag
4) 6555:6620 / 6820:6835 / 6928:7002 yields 0.442 mag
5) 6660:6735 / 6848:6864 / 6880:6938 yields 0.078 mag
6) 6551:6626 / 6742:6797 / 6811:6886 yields 0.336 mag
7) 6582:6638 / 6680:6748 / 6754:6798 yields -0.169 mag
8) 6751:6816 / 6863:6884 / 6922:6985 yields 0.002 mag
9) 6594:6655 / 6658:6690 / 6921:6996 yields -0.018 mag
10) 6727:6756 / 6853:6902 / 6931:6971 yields 0.111 mag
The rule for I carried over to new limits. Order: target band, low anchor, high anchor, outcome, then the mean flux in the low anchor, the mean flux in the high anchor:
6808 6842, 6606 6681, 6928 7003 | -0.002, 18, 17.5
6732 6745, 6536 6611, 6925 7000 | 0.415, 40.7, 17.5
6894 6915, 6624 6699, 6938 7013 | -0.010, 18.2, 17.4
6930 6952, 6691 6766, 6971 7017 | 0.042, 22.4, 17.2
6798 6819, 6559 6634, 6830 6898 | 0.217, 38.5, 17.8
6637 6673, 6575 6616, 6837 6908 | 0.375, 27.2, 17.7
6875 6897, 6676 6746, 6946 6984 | 0.084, 23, 17.6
